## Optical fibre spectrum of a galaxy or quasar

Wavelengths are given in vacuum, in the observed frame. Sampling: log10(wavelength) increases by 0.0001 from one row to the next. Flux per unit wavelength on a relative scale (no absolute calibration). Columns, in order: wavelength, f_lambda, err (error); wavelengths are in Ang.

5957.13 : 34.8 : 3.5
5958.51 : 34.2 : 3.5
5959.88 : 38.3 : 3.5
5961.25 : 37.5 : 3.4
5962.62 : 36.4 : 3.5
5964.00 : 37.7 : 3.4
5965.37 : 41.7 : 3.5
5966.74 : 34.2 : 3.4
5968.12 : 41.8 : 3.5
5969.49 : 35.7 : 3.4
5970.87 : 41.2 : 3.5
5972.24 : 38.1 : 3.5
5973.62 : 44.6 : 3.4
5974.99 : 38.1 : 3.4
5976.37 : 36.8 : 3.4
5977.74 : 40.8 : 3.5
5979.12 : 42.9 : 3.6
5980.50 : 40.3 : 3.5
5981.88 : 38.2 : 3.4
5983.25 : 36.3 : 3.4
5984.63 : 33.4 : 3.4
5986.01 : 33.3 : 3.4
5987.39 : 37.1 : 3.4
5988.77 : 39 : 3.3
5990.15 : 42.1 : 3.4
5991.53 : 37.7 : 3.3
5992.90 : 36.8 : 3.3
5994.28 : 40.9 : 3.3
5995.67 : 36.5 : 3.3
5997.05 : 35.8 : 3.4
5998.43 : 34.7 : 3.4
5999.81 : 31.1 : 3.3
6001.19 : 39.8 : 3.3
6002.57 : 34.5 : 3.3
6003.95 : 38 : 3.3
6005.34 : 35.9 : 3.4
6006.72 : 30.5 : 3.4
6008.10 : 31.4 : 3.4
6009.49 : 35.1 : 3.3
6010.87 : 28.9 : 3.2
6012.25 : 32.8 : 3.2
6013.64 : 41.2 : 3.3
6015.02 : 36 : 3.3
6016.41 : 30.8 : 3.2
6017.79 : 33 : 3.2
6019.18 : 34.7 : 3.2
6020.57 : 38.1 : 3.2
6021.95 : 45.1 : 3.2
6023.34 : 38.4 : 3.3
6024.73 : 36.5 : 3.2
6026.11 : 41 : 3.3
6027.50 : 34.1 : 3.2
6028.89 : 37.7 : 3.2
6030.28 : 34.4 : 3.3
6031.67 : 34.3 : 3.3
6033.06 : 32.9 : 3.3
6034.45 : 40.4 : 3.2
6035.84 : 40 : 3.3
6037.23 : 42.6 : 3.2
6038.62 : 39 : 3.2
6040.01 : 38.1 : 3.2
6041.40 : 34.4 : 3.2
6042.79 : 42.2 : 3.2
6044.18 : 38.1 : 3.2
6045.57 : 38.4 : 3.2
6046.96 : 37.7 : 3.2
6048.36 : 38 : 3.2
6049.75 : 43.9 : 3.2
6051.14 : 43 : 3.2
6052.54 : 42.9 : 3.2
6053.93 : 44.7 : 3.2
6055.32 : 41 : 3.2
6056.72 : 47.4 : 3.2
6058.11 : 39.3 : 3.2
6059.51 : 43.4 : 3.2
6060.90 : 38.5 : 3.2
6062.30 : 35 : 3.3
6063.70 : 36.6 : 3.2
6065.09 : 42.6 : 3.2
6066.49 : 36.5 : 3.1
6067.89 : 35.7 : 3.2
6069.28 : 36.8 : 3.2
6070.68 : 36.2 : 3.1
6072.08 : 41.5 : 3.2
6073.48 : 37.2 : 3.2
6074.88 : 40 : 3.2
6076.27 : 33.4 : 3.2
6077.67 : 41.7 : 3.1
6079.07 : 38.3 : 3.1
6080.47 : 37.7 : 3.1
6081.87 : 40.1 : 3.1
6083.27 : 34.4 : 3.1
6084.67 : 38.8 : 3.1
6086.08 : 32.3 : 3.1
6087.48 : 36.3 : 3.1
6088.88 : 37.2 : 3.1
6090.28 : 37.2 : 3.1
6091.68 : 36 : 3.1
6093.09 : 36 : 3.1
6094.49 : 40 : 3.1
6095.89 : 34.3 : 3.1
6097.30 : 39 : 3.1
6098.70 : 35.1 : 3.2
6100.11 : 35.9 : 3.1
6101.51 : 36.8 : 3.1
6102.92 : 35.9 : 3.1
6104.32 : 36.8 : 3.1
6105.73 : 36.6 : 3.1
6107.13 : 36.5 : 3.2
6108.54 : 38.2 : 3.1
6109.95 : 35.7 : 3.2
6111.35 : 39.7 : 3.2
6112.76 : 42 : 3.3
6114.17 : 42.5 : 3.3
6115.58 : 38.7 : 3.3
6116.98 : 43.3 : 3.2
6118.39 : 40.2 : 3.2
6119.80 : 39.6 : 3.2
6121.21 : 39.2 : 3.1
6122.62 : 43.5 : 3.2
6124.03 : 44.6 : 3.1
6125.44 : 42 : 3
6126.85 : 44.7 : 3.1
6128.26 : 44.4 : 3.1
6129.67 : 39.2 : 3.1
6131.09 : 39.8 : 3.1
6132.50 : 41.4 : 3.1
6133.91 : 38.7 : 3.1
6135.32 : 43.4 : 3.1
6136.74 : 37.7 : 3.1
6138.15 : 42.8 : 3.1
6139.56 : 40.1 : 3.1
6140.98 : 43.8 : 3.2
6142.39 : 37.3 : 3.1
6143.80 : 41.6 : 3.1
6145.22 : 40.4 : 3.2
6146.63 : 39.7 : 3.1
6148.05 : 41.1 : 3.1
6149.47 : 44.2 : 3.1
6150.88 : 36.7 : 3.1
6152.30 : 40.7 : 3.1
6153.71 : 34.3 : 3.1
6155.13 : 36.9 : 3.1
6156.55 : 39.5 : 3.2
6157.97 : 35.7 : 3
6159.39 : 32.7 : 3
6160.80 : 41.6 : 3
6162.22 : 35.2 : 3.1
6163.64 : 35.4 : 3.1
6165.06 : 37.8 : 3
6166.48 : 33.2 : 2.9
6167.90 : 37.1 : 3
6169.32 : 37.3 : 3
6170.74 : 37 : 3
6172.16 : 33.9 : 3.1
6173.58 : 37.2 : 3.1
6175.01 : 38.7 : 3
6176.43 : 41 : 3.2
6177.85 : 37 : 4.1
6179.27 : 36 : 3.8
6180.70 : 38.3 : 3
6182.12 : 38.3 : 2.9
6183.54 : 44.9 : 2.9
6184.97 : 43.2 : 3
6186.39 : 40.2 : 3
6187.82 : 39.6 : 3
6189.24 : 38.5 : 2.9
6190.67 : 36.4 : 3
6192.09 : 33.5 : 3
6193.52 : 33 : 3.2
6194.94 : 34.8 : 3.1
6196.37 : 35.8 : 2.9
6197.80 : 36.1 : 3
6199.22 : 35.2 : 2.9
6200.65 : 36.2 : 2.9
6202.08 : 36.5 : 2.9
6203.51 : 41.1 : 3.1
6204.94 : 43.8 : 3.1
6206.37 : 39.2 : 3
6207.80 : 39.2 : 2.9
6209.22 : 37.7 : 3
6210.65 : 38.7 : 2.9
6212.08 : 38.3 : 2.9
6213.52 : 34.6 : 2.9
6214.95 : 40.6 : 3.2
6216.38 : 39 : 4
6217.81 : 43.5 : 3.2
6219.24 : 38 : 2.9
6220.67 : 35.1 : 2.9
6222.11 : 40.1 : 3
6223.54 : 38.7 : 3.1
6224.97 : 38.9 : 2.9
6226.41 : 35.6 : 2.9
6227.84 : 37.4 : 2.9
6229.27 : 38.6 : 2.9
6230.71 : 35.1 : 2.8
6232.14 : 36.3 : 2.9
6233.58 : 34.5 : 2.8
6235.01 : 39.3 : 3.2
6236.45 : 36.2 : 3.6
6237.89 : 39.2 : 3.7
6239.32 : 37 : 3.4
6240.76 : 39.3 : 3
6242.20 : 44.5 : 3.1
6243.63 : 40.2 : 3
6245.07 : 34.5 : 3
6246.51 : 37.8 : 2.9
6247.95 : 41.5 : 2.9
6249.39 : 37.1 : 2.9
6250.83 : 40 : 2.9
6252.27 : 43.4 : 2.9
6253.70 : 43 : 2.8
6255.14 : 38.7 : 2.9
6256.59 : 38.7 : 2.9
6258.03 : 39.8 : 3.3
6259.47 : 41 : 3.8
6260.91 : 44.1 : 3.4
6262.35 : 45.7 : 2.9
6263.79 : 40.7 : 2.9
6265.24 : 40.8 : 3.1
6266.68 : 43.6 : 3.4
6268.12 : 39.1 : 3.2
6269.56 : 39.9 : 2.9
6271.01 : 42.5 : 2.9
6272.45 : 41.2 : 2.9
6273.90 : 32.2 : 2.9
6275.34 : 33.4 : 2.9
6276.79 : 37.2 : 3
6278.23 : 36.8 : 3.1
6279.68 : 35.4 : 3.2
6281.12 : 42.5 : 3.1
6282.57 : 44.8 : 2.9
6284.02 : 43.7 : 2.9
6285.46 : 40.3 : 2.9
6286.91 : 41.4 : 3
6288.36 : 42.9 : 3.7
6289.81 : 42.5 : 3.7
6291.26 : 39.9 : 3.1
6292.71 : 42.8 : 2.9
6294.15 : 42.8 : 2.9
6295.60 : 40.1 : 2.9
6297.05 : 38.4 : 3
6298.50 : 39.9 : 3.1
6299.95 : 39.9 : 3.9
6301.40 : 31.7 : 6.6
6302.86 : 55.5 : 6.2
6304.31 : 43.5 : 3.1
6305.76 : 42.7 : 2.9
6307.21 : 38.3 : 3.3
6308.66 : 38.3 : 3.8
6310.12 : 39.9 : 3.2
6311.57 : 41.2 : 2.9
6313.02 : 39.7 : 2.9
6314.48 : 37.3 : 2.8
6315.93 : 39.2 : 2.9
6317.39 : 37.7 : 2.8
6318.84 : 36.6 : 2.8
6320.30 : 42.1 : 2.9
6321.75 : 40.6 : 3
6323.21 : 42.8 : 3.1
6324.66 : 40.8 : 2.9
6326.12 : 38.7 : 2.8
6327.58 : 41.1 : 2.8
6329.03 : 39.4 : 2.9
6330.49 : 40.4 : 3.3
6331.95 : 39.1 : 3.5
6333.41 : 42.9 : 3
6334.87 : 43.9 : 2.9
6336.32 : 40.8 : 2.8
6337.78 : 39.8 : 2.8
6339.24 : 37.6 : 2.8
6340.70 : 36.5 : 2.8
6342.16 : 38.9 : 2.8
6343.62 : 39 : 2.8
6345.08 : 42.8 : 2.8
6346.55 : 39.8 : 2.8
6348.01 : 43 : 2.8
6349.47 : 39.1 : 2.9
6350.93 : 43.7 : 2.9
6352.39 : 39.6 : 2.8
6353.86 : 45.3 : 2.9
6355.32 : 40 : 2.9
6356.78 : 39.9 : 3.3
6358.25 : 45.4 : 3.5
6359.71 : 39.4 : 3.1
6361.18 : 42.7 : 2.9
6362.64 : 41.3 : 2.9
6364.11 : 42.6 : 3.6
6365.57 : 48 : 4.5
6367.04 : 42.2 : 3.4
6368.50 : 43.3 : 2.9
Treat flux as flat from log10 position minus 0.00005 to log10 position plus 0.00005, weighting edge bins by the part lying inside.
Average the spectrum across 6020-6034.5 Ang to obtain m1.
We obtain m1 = 37.4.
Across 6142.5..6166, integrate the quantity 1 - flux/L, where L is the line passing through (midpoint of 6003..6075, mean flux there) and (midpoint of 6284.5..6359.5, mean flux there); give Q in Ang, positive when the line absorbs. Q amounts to 0.5 Ang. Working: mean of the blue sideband 37.9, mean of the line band 38.3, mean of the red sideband 40.7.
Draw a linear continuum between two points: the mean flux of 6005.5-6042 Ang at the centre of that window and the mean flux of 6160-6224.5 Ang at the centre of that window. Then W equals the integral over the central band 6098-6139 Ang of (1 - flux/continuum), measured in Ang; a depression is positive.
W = -2.9 Ang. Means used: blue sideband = 36.2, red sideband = 37.9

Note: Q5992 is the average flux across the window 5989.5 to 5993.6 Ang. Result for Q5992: 38.9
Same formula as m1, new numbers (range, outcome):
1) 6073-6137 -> 38.8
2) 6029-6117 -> 38.4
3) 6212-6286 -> 39.2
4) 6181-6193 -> 39.2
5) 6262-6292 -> 40.2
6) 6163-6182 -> 37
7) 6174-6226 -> 38.3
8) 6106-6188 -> 39.4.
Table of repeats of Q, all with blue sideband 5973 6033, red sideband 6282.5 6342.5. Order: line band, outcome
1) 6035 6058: -2.1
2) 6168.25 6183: 0.5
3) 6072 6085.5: -0.2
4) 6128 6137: -0.5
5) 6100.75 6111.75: 0.3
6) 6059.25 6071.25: -0.1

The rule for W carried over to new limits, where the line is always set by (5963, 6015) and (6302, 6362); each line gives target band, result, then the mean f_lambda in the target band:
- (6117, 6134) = -1.3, 41.6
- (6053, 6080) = -0.9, 39.3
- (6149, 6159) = 0.2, 38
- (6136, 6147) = -0.5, 40.5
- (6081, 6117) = 0.9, 37.4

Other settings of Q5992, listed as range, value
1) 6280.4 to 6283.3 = 43.6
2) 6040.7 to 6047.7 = 38.2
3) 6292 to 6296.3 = 42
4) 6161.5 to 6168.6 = 35.7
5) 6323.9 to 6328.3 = 40.2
